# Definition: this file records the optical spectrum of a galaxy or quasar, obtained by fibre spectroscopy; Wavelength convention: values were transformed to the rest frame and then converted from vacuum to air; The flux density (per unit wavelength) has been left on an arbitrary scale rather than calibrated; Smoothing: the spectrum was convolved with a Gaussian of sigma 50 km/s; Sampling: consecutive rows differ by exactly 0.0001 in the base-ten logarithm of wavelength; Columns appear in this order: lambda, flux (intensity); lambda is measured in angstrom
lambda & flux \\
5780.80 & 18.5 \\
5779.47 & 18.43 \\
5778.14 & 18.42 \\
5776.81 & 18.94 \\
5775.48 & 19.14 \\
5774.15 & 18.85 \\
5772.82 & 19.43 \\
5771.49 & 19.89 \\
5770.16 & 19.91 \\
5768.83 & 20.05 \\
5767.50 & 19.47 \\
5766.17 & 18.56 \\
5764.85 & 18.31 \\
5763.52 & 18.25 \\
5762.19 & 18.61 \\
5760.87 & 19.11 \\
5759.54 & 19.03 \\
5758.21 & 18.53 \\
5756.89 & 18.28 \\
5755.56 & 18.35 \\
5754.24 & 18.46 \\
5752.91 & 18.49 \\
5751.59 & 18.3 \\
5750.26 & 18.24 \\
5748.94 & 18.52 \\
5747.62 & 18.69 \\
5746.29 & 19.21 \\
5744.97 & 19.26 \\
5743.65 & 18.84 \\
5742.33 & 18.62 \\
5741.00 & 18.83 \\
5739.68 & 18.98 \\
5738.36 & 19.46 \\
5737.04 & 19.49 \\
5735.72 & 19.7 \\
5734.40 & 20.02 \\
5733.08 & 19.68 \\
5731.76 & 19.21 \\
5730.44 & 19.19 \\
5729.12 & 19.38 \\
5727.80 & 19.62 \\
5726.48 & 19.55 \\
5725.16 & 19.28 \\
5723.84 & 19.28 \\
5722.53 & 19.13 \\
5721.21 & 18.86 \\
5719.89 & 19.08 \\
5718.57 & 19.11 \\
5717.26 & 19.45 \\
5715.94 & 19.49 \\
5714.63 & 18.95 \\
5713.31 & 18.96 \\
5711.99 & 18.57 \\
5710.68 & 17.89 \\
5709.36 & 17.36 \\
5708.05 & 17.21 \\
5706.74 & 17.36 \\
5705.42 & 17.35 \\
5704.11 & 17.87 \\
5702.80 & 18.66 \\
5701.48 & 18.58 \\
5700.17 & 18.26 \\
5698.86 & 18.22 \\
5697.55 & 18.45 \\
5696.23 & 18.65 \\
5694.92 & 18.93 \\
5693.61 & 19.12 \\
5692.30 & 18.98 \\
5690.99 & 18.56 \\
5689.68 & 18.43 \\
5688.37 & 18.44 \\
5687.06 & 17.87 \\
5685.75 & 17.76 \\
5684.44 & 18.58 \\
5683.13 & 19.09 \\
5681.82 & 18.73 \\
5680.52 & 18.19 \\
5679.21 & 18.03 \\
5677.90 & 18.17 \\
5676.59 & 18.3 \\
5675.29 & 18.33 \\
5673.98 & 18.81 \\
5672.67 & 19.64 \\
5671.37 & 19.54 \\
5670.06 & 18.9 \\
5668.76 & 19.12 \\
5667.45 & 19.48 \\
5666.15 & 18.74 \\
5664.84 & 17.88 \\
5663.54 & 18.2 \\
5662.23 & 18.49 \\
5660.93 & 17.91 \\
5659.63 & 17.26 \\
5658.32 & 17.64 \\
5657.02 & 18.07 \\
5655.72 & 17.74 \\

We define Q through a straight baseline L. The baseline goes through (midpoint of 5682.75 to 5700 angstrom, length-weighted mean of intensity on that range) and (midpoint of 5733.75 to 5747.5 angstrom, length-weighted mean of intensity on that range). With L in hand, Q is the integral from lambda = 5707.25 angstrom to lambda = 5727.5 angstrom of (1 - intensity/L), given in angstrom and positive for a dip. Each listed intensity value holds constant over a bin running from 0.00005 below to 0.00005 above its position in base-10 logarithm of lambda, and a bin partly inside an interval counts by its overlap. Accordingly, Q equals 0.1 angstrom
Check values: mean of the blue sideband 18.5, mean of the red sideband 19.2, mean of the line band 18.8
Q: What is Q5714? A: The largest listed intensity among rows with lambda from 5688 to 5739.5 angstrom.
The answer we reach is 20.02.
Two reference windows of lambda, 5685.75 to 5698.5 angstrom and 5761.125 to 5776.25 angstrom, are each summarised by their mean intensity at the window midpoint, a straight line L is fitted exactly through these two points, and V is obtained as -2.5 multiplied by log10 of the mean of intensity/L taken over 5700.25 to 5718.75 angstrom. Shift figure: 0.021 mag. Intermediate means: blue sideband 18.5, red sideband 19.1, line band 18.3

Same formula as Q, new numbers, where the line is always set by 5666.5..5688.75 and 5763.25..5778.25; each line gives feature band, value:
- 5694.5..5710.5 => 0.62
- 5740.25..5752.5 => 0.19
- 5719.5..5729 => -0.19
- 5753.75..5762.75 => 0.21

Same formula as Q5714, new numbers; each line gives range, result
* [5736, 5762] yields 19.49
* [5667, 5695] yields 19.64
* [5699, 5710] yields 18.66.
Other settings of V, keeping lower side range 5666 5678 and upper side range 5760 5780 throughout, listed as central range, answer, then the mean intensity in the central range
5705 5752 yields 0.01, 18.9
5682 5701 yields 0.03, 18.5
